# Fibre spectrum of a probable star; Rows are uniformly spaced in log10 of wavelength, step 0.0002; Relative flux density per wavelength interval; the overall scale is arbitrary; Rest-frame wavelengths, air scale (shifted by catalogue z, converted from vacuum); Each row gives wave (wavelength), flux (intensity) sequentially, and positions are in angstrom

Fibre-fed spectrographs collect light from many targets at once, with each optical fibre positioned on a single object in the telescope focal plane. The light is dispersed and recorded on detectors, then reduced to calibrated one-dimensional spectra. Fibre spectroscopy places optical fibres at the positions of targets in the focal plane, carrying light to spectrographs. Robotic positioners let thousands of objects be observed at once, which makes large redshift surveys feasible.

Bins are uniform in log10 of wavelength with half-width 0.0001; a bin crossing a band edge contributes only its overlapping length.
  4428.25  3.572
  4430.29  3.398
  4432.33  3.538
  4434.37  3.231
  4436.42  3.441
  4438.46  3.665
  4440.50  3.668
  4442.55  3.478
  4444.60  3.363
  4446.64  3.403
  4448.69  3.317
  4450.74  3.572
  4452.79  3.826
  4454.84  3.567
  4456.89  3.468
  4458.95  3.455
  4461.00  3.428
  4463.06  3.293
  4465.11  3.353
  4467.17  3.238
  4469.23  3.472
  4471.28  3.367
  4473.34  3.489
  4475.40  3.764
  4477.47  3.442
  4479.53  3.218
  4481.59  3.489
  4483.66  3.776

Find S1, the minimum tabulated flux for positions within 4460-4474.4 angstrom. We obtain 3.238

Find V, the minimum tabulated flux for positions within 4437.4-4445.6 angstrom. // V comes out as 3.363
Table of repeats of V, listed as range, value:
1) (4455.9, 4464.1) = 3.293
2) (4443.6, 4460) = 3.317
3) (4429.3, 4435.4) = 3.231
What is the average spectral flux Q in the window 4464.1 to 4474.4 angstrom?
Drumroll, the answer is 3.39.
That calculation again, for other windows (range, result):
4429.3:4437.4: 3.4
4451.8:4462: 3.55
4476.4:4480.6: 3.33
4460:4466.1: 3.36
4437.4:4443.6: 3.6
